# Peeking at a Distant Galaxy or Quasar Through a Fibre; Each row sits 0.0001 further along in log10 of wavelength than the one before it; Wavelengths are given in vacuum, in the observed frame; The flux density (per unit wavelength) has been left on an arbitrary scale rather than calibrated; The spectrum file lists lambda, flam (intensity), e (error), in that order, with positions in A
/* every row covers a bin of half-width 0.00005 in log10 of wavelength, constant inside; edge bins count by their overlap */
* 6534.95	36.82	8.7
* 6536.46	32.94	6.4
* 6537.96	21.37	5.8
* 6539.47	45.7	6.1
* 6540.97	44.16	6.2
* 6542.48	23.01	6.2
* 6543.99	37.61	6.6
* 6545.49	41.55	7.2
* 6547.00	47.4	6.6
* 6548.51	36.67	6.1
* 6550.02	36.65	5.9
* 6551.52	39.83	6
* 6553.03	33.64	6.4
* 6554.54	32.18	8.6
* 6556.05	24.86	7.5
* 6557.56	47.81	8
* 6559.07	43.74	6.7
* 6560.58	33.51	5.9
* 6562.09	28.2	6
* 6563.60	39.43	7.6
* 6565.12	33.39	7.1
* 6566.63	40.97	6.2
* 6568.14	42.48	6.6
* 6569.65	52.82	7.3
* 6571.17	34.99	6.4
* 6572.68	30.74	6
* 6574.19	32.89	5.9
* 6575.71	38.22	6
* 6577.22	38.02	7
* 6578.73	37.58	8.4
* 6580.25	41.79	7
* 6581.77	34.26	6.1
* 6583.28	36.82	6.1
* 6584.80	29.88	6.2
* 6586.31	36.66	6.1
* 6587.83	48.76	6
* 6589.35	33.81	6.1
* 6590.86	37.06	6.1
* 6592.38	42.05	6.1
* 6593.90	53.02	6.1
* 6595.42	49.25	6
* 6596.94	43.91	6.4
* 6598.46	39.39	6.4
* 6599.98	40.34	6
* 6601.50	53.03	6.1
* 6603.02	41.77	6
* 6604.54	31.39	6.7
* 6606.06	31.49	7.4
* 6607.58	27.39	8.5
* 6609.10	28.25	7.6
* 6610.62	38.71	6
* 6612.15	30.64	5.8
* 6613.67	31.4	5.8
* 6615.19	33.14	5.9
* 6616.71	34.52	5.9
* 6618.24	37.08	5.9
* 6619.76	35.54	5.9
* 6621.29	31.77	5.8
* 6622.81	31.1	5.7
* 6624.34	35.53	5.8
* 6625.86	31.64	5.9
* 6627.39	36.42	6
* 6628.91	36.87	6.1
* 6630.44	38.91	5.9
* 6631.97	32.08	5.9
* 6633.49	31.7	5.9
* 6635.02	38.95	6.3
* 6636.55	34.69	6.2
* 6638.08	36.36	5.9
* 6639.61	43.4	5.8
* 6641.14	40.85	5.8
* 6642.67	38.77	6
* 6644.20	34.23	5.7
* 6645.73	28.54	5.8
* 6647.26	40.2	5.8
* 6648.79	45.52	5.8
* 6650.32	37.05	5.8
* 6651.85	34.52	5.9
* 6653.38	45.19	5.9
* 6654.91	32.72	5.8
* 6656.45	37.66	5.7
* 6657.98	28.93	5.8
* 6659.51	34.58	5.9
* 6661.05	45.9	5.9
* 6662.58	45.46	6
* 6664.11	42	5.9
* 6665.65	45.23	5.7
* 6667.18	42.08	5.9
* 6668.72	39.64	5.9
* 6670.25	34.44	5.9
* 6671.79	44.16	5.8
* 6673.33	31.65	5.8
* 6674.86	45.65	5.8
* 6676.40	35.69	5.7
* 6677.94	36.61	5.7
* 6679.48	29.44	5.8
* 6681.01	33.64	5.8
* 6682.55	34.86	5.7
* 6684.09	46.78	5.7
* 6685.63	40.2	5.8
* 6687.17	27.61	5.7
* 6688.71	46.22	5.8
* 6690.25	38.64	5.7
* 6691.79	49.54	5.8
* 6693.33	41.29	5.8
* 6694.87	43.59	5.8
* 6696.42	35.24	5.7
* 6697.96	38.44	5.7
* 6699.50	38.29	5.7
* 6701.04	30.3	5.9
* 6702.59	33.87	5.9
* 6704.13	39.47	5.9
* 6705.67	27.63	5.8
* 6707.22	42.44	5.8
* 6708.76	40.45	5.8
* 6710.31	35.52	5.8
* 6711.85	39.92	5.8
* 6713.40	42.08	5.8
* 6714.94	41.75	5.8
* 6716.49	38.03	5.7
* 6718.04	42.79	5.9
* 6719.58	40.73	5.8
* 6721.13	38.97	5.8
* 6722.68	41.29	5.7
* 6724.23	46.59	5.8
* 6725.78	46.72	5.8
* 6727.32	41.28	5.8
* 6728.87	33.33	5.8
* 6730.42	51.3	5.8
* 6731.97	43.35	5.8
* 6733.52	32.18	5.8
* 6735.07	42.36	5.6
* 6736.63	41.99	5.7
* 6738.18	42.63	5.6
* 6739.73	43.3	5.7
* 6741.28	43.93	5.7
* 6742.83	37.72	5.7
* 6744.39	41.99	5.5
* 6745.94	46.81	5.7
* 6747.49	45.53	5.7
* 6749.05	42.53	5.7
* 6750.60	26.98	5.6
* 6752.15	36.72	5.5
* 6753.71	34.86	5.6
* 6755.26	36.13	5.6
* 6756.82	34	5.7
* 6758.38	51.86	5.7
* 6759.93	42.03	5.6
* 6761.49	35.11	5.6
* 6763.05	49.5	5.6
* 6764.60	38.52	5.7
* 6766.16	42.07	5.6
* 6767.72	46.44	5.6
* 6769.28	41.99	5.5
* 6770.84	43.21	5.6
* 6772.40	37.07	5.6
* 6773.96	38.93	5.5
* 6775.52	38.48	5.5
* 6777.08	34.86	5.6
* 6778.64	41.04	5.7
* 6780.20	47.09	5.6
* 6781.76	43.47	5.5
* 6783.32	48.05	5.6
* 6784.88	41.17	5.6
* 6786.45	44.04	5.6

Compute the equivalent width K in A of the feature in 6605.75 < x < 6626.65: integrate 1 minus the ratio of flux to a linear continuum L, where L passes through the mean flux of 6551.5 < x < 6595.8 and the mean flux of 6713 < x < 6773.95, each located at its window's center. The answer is 3.3 A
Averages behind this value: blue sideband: 38.2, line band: 32.8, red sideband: 41.1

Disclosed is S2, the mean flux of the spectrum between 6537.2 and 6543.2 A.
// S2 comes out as 33.6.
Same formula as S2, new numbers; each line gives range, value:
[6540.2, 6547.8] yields 38.8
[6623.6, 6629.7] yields 35.2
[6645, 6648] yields 34.4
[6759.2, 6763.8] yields 42.1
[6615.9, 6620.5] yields 35.7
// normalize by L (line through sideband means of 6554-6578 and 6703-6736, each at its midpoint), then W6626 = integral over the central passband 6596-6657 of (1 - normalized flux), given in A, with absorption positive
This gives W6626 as 3.3 A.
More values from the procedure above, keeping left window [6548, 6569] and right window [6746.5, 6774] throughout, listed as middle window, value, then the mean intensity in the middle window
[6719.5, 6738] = -0.94 A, 41.7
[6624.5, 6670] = 0.53 A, 37.9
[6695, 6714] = 1.04 A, 37.1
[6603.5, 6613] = 1.52 A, 31.6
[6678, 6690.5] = 0.60 A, 37.1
